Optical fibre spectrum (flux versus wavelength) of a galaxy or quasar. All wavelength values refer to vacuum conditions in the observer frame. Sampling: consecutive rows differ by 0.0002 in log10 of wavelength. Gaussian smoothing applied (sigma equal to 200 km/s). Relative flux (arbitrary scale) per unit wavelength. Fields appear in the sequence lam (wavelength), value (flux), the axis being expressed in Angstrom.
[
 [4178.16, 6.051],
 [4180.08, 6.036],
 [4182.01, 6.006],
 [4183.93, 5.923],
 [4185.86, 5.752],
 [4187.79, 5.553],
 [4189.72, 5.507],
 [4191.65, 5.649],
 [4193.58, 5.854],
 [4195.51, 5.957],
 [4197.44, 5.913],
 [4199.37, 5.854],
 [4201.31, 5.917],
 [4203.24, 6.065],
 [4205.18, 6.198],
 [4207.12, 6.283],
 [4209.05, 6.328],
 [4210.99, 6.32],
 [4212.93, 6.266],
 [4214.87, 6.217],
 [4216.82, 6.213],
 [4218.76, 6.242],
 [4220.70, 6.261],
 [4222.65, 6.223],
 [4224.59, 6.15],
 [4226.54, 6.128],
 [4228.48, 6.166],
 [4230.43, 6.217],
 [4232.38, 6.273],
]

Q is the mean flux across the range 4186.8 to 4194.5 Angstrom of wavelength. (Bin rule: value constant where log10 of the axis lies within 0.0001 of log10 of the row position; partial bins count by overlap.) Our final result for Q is 5.64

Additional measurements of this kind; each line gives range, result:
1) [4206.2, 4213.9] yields 6.3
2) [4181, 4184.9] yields 5.96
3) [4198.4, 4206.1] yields 6.01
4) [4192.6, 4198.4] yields 5.91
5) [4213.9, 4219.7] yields 6.22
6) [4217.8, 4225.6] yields 6.22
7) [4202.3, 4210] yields 6.22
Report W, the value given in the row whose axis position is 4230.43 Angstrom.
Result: 6.217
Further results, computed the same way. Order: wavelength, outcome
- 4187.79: 5.553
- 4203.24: 6.065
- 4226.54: 6.128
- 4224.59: 6.15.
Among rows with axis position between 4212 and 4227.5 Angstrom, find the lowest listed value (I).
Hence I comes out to 6.128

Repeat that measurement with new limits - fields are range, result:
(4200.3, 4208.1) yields 5.917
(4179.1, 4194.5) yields 5.507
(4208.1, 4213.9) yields 6.266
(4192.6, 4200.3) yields 5.854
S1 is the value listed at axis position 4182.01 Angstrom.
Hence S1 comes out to 6.006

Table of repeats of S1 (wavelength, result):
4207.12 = 6.283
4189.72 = 5.507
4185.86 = 5.752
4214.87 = 6.217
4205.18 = 6.198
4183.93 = 5.923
